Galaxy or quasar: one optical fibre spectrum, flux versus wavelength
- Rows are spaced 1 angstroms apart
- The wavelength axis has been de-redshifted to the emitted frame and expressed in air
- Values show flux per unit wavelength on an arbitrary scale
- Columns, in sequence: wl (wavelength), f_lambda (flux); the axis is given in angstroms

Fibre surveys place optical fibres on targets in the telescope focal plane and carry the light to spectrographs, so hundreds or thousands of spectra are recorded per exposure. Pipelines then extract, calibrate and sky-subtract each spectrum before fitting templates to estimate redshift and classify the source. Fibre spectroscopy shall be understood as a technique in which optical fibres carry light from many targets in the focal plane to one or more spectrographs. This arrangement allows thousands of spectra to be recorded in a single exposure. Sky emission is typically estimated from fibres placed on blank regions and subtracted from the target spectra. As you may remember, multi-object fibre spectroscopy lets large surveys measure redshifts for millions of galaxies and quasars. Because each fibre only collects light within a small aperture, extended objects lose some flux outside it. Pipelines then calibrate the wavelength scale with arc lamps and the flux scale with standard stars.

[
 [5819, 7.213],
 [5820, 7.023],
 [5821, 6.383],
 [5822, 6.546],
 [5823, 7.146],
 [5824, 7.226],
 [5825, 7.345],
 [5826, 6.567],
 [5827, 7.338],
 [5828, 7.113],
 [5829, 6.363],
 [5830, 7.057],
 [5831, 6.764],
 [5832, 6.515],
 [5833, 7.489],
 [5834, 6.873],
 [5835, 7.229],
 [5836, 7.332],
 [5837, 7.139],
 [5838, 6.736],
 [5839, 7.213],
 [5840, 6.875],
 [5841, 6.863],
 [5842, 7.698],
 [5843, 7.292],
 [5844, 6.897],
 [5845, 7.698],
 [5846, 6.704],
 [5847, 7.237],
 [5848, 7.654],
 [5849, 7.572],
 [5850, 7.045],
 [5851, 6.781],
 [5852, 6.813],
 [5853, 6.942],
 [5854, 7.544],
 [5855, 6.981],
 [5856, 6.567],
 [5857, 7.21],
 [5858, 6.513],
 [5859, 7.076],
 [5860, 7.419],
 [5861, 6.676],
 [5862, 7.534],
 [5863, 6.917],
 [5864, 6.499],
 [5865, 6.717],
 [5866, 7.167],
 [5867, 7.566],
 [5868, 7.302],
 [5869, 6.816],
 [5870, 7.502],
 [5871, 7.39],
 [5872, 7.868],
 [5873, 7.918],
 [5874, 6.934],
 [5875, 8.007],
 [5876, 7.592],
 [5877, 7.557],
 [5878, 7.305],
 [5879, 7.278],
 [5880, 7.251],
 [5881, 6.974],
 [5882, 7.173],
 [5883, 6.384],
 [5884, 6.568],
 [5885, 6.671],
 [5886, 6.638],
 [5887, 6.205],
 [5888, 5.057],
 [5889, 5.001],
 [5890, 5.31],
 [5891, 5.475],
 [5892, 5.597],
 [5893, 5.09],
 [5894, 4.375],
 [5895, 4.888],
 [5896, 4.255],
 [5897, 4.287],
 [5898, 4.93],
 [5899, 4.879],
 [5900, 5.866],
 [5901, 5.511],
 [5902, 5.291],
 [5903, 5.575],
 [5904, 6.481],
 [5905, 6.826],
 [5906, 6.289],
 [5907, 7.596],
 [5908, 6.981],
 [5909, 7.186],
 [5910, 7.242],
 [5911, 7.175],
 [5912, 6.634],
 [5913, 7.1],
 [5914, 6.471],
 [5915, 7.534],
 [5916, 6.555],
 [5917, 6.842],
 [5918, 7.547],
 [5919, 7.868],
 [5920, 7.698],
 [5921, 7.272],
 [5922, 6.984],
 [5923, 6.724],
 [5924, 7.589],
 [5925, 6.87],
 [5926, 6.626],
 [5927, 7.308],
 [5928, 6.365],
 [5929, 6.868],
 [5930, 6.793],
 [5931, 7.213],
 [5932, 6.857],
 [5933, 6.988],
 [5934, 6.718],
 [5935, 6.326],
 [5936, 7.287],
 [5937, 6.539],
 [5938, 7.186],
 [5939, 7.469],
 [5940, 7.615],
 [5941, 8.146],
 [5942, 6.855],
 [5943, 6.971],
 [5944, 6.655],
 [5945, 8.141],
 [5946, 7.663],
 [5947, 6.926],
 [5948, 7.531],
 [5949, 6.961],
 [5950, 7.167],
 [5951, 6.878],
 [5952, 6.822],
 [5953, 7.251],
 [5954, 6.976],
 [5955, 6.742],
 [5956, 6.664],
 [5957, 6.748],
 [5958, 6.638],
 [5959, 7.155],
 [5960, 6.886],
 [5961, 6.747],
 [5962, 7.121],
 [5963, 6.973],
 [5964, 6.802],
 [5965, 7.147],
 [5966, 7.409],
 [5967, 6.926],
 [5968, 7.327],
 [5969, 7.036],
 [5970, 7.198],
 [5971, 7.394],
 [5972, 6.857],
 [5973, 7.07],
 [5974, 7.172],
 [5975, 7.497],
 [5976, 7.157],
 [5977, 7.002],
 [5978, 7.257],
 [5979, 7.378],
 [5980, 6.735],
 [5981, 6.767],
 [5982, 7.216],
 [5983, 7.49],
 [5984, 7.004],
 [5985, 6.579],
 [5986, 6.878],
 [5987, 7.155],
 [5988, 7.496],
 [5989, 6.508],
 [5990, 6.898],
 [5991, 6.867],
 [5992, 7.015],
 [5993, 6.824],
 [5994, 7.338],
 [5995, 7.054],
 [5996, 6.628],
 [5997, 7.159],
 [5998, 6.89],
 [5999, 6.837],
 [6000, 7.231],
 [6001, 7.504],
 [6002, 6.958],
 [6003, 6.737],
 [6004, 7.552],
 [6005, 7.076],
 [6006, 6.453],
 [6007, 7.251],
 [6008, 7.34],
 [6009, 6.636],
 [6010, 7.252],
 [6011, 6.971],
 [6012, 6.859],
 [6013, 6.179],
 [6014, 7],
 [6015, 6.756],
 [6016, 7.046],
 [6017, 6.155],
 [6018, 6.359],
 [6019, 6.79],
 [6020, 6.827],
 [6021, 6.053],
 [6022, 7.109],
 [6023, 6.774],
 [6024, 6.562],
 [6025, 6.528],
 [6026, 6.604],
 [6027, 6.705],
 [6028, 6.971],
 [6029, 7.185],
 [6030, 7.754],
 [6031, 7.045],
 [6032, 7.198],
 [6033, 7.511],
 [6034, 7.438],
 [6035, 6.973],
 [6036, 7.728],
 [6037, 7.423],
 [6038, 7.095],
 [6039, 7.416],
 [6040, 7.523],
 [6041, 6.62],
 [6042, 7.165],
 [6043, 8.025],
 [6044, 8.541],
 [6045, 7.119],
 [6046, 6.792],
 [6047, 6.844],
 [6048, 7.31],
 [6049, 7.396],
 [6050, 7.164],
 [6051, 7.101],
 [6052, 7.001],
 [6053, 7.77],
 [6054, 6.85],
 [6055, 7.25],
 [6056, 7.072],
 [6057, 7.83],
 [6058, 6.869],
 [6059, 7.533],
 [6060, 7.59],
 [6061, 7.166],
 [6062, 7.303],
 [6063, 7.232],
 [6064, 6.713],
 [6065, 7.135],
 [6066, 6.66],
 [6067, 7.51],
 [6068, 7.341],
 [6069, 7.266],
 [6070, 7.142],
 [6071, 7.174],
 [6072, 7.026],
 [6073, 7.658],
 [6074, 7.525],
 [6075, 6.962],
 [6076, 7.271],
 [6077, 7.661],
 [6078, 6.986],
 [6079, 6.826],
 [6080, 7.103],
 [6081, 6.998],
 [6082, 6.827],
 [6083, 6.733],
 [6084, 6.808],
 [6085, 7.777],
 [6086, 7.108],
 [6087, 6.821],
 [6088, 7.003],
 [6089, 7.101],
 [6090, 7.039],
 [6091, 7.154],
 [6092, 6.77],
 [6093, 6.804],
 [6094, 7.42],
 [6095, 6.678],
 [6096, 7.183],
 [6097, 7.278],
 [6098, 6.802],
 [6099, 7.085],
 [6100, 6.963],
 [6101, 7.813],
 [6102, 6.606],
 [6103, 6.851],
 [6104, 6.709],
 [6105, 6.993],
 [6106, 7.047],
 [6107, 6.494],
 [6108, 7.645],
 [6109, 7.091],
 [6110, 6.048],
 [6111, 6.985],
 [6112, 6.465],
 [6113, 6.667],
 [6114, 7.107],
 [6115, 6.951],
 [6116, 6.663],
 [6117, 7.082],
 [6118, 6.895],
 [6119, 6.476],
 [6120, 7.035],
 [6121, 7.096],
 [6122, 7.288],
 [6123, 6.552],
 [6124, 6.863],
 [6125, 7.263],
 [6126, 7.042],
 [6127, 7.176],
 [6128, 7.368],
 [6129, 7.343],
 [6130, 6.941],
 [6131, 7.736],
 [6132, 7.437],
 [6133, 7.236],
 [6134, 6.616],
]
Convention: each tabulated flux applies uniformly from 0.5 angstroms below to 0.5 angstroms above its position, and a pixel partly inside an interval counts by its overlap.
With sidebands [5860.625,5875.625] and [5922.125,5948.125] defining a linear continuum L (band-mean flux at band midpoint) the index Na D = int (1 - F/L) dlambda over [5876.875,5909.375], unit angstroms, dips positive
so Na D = 5.4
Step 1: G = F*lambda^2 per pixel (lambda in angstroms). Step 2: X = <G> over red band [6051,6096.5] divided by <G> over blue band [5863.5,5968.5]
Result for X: 1.1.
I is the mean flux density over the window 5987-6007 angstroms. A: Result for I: 7.01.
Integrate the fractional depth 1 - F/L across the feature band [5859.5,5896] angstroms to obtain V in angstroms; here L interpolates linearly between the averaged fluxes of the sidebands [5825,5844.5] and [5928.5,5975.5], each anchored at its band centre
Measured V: 2.0 angstroms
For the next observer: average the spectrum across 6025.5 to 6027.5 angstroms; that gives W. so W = 6.65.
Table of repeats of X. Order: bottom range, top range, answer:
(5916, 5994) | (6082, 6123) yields 1.03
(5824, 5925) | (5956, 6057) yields 1.09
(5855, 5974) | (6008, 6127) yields 1.09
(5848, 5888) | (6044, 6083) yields 1.09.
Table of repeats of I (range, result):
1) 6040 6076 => 7.25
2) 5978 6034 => 6.95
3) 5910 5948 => 7.1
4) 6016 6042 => 6.98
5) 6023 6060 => 7.22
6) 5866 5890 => 6.97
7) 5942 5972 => 7.06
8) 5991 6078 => 7.1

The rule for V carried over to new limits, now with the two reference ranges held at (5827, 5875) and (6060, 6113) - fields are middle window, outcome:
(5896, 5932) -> 2.41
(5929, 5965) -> 0.27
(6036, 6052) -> -0.54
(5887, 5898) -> 3.28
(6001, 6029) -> 1.02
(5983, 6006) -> 0.24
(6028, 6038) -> -0.37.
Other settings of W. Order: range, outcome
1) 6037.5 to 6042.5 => 7.16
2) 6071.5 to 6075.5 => 7.29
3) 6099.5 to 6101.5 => 7.39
